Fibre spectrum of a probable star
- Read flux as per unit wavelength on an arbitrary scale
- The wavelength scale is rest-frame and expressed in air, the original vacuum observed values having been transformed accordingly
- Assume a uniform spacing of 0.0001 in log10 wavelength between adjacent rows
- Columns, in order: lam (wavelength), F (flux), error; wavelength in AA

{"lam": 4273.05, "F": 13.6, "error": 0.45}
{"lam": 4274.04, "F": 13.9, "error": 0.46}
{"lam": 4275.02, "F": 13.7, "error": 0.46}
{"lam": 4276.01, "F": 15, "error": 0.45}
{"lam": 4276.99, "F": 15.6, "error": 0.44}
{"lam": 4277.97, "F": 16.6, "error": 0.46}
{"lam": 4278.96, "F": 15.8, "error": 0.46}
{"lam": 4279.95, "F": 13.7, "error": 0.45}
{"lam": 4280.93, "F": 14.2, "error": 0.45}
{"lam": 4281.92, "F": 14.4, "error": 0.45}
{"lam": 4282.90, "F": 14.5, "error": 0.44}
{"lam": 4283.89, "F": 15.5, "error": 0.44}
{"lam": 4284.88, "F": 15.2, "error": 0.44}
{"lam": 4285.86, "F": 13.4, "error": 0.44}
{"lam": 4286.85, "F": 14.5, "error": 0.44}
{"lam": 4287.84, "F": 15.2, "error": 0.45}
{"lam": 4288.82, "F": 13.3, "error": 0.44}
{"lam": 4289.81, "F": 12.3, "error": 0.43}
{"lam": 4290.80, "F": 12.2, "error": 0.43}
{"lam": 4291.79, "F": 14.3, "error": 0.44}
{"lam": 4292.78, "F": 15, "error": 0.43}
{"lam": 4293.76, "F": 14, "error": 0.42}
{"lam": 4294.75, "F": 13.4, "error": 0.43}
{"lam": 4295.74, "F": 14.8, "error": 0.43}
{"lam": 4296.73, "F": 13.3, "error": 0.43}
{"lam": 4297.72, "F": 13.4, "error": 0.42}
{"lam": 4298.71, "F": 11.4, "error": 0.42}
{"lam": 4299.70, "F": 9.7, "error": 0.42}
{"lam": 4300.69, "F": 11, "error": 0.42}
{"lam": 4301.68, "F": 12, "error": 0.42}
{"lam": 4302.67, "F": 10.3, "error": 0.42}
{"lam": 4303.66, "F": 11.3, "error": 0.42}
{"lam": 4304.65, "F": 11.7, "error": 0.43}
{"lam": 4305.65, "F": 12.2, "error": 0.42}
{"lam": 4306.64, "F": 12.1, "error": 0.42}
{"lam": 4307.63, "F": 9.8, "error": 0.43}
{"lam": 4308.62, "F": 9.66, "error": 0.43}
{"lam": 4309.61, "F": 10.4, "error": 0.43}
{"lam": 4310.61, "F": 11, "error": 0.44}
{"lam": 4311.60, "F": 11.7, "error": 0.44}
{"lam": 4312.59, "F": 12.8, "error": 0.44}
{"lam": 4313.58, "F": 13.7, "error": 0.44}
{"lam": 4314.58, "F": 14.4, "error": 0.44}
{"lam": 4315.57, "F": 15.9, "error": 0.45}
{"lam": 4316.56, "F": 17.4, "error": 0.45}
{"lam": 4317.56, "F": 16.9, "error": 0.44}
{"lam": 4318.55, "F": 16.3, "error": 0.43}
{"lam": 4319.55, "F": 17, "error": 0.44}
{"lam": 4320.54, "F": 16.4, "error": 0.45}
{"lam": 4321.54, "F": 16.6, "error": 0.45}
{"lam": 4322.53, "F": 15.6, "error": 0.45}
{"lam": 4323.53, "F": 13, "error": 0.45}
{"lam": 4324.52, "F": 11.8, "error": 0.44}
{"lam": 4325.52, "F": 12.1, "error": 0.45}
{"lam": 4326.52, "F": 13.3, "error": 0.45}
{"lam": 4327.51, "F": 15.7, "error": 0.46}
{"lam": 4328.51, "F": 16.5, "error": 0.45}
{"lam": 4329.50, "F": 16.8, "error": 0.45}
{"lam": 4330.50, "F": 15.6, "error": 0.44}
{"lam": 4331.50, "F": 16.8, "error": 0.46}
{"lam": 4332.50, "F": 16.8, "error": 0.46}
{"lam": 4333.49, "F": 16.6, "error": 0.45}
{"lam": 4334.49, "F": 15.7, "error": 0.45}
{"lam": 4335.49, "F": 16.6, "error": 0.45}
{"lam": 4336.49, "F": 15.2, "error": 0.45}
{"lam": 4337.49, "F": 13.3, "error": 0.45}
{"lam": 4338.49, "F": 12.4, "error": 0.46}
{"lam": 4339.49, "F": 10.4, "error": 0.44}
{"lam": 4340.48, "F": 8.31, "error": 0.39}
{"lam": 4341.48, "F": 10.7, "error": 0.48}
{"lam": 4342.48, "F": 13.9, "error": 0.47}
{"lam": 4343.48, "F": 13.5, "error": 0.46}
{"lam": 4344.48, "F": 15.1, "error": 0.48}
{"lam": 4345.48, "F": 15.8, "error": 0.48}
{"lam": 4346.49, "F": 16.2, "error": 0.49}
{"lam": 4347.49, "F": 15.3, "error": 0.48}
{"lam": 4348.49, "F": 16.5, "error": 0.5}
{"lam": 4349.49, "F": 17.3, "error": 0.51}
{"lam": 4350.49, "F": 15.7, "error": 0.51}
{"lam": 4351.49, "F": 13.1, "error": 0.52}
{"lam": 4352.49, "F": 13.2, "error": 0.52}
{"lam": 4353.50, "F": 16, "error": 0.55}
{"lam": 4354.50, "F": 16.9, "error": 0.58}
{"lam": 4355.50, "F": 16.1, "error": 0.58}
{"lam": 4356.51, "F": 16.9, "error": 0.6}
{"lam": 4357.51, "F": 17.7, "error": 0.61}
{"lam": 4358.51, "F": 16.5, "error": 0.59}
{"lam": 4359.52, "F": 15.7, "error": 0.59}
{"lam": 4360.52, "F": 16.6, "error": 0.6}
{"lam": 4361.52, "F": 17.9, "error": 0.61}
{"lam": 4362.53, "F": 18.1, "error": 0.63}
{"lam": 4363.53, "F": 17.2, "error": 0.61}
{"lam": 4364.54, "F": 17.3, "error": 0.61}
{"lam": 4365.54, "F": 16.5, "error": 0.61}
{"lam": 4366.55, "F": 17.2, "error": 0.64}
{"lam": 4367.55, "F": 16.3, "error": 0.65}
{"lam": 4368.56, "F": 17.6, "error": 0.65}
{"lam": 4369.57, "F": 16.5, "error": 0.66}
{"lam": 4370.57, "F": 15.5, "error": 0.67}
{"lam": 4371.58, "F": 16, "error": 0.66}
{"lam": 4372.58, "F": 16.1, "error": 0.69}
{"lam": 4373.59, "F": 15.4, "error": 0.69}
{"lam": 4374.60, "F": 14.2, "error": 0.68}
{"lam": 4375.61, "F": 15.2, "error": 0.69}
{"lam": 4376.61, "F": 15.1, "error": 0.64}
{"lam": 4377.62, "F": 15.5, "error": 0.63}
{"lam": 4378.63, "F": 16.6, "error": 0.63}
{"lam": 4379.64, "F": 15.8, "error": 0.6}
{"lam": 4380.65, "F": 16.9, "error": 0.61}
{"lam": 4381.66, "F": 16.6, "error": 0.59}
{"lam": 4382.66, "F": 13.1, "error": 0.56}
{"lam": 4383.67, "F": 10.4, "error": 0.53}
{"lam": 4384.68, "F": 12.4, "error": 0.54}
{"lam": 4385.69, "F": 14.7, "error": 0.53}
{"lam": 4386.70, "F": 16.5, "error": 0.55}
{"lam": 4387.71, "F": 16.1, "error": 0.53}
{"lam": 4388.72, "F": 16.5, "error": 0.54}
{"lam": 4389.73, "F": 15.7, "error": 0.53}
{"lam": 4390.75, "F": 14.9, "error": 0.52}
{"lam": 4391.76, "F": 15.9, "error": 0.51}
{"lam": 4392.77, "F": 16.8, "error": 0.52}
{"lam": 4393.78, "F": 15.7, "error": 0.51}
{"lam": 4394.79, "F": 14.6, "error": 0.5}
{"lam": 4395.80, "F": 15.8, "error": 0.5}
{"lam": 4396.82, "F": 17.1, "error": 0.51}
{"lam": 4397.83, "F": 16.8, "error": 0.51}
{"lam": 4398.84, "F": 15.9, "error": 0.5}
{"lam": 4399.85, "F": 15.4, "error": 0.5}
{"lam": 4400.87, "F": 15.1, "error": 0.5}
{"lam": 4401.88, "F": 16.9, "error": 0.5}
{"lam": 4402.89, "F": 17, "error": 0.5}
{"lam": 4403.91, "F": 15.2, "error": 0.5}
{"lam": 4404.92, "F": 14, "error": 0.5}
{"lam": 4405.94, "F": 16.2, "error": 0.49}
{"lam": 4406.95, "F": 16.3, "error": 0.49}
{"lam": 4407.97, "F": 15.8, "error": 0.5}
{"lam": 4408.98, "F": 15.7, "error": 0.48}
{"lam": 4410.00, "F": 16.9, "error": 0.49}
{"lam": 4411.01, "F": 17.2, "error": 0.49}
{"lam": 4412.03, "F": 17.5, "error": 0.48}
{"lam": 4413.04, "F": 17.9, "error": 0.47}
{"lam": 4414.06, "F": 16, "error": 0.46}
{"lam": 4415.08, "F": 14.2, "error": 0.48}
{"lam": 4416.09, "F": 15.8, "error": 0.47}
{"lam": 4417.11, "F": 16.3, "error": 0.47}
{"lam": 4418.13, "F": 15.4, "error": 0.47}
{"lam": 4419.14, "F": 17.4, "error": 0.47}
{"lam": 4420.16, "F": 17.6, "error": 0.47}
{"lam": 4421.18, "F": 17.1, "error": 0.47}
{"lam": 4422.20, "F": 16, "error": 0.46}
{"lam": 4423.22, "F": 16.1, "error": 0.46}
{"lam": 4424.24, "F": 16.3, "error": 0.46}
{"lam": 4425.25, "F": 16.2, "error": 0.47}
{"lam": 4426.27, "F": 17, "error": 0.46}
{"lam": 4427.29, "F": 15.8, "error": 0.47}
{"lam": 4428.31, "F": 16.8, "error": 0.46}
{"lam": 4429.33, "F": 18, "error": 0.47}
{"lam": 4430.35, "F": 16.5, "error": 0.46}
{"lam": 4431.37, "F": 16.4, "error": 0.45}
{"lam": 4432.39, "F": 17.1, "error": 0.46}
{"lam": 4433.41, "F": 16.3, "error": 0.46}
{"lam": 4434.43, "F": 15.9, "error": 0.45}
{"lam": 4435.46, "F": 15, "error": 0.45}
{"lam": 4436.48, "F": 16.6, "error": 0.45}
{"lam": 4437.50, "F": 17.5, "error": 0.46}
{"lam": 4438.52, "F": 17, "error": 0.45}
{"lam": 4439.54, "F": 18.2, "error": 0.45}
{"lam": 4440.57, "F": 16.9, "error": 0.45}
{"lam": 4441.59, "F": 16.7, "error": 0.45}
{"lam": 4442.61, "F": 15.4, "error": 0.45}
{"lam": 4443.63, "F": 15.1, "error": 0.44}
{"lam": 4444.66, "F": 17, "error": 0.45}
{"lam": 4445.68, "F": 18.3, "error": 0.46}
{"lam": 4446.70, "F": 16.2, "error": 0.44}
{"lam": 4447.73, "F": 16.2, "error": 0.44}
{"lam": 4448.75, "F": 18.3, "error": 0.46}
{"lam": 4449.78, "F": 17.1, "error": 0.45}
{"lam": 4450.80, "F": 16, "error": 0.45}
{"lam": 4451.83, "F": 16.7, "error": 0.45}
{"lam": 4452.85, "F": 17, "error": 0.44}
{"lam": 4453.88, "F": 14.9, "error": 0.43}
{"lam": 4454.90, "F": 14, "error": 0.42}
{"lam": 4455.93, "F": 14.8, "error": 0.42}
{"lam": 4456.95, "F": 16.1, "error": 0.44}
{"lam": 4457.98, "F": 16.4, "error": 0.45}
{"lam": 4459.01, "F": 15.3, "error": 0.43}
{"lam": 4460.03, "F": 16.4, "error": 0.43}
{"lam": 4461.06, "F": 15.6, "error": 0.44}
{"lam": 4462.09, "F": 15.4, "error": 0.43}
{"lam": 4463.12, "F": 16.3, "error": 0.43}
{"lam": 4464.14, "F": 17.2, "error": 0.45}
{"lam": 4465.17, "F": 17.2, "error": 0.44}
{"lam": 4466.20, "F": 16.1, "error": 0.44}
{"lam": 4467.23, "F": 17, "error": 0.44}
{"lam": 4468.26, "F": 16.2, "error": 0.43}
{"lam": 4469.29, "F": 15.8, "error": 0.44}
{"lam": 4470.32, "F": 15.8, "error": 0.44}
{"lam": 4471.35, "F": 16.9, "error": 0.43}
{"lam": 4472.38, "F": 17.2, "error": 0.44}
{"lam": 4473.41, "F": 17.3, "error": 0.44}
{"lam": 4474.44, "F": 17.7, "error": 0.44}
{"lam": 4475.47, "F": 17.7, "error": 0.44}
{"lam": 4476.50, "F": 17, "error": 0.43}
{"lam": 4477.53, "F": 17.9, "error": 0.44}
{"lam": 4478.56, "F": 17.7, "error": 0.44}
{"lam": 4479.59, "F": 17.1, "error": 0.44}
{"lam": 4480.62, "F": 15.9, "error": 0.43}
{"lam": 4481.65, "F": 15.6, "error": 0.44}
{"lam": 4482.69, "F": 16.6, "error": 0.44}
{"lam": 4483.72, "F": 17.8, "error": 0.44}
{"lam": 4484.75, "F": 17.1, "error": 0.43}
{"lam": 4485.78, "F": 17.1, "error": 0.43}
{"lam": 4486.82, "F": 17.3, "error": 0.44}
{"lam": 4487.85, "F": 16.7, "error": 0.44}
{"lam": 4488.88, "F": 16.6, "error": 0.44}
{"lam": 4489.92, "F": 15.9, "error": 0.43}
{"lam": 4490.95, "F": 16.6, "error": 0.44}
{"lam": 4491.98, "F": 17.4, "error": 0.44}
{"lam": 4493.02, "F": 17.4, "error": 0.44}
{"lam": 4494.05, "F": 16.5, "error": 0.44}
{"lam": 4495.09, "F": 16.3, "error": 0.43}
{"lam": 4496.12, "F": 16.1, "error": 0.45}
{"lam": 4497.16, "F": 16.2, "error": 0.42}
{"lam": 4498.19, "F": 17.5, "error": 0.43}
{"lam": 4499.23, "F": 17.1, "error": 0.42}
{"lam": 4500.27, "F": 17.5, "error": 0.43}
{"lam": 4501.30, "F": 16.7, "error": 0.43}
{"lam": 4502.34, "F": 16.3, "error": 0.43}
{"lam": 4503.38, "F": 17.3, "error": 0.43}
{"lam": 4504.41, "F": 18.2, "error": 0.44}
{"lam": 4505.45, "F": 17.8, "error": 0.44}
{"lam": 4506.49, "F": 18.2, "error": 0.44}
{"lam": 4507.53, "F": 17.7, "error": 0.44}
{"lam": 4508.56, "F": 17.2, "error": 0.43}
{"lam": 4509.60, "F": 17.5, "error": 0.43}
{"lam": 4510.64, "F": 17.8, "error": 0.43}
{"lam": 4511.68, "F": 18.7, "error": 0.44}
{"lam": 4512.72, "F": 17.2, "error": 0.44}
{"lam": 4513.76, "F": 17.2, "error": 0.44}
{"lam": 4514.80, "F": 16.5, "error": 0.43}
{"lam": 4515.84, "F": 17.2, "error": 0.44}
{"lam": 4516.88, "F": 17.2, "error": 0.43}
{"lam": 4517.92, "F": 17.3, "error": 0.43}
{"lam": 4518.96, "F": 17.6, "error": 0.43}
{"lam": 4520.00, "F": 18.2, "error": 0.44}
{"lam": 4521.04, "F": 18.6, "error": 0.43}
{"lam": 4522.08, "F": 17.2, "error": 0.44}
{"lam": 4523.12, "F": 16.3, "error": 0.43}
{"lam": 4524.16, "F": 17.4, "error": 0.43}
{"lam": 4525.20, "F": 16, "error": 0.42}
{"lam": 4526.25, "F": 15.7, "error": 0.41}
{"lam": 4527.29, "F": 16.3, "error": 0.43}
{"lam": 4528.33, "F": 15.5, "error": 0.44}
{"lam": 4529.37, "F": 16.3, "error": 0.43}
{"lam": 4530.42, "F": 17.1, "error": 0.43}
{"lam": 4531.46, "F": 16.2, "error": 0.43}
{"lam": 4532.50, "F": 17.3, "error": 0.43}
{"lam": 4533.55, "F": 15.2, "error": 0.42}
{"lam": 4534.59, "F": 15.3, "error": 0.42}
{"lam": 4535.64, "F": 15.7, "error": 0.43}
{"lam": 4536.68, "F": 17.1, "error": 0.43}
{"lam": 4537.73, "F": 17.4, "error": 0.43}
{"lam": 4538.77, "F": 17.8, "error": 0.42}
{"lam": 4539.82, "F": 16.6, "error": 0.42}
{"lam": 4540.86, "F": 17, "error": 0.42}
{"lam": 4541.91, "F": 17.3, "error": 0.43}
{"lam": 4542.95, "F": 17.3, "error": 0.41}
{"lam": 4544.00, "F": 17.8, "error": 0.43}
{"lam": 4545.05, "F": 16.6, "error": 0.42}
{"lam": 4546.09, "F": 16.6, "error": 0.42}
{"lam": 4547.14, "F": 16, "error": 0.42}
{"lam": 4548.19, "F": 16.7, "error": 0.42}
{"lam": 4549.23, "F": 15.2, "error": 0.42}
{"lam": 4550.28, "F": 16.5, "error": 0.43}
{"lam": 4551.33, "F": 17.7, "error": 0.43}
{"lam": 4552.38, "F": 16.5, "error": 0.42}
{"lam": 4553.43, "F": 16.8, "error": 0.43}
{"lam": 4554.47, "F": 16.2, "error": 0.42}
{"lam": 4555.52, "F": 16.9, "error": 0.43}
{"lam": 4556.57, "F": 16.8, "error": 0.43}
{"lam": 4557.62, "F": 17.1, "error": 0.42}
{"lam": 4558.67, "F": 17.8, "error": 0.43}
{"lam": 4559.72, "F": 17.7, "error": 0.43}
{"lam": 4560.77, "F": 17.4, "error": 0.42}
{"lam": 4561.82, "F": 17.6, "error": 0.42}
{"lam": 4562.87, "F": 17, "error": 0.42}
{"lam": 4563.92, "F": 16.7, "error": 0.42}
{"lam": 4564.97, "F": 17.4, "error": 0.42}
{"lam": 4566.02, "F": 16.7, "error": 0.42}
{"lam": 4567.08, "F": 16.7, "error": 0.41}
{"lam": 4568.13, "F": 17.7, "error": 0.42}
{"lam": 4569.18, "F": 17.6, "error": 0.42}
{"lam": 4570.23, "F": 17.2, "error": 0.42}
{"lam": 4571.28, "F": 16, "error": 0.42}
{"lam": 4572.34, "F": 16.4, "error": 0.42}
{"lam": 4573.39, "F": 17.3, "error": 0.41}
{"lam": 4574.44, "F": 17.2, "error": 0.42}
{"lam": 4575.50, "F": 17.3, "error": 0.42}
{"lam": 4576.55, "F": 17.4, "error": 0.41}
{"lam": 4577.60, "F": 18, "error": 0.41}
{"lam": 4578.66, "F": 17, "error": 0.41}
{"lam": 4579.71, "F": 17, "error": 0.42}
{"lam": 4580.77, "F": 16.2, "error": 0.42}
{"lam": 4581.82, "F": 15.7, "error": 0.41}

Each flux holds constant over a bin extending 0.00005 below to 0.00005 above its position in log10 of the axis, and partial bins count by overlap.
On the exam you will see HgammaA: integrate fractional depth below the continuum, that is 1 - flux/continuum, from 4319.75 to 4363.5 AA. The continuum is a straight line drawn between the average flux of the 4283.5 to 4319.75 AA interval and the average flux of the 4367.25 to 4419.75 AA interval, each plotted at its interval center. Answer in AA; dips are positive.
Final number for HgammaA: -2.6 AA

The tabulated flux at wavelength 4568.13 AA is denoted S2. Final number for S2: 17.7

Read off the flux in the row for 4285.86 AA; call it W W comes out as 13.4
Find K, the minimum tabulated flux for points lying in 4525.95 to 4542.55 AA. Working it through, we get 15.2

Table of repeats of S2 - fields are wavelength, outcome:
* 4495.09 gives 16.3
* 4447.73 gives 16.2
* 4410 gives 16.9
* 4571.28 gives 16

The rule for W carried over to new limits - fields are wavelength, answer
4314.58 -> 14.4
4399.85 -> 15.4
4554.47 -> 16.2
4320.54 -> 16.4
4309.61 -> 10.4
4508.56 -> 17.2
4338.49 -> 12.4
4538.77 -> 17.8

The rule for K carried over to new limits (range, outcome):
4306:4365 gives 8.31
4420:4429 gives 15.8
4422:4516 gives 14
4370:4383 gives 13.1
